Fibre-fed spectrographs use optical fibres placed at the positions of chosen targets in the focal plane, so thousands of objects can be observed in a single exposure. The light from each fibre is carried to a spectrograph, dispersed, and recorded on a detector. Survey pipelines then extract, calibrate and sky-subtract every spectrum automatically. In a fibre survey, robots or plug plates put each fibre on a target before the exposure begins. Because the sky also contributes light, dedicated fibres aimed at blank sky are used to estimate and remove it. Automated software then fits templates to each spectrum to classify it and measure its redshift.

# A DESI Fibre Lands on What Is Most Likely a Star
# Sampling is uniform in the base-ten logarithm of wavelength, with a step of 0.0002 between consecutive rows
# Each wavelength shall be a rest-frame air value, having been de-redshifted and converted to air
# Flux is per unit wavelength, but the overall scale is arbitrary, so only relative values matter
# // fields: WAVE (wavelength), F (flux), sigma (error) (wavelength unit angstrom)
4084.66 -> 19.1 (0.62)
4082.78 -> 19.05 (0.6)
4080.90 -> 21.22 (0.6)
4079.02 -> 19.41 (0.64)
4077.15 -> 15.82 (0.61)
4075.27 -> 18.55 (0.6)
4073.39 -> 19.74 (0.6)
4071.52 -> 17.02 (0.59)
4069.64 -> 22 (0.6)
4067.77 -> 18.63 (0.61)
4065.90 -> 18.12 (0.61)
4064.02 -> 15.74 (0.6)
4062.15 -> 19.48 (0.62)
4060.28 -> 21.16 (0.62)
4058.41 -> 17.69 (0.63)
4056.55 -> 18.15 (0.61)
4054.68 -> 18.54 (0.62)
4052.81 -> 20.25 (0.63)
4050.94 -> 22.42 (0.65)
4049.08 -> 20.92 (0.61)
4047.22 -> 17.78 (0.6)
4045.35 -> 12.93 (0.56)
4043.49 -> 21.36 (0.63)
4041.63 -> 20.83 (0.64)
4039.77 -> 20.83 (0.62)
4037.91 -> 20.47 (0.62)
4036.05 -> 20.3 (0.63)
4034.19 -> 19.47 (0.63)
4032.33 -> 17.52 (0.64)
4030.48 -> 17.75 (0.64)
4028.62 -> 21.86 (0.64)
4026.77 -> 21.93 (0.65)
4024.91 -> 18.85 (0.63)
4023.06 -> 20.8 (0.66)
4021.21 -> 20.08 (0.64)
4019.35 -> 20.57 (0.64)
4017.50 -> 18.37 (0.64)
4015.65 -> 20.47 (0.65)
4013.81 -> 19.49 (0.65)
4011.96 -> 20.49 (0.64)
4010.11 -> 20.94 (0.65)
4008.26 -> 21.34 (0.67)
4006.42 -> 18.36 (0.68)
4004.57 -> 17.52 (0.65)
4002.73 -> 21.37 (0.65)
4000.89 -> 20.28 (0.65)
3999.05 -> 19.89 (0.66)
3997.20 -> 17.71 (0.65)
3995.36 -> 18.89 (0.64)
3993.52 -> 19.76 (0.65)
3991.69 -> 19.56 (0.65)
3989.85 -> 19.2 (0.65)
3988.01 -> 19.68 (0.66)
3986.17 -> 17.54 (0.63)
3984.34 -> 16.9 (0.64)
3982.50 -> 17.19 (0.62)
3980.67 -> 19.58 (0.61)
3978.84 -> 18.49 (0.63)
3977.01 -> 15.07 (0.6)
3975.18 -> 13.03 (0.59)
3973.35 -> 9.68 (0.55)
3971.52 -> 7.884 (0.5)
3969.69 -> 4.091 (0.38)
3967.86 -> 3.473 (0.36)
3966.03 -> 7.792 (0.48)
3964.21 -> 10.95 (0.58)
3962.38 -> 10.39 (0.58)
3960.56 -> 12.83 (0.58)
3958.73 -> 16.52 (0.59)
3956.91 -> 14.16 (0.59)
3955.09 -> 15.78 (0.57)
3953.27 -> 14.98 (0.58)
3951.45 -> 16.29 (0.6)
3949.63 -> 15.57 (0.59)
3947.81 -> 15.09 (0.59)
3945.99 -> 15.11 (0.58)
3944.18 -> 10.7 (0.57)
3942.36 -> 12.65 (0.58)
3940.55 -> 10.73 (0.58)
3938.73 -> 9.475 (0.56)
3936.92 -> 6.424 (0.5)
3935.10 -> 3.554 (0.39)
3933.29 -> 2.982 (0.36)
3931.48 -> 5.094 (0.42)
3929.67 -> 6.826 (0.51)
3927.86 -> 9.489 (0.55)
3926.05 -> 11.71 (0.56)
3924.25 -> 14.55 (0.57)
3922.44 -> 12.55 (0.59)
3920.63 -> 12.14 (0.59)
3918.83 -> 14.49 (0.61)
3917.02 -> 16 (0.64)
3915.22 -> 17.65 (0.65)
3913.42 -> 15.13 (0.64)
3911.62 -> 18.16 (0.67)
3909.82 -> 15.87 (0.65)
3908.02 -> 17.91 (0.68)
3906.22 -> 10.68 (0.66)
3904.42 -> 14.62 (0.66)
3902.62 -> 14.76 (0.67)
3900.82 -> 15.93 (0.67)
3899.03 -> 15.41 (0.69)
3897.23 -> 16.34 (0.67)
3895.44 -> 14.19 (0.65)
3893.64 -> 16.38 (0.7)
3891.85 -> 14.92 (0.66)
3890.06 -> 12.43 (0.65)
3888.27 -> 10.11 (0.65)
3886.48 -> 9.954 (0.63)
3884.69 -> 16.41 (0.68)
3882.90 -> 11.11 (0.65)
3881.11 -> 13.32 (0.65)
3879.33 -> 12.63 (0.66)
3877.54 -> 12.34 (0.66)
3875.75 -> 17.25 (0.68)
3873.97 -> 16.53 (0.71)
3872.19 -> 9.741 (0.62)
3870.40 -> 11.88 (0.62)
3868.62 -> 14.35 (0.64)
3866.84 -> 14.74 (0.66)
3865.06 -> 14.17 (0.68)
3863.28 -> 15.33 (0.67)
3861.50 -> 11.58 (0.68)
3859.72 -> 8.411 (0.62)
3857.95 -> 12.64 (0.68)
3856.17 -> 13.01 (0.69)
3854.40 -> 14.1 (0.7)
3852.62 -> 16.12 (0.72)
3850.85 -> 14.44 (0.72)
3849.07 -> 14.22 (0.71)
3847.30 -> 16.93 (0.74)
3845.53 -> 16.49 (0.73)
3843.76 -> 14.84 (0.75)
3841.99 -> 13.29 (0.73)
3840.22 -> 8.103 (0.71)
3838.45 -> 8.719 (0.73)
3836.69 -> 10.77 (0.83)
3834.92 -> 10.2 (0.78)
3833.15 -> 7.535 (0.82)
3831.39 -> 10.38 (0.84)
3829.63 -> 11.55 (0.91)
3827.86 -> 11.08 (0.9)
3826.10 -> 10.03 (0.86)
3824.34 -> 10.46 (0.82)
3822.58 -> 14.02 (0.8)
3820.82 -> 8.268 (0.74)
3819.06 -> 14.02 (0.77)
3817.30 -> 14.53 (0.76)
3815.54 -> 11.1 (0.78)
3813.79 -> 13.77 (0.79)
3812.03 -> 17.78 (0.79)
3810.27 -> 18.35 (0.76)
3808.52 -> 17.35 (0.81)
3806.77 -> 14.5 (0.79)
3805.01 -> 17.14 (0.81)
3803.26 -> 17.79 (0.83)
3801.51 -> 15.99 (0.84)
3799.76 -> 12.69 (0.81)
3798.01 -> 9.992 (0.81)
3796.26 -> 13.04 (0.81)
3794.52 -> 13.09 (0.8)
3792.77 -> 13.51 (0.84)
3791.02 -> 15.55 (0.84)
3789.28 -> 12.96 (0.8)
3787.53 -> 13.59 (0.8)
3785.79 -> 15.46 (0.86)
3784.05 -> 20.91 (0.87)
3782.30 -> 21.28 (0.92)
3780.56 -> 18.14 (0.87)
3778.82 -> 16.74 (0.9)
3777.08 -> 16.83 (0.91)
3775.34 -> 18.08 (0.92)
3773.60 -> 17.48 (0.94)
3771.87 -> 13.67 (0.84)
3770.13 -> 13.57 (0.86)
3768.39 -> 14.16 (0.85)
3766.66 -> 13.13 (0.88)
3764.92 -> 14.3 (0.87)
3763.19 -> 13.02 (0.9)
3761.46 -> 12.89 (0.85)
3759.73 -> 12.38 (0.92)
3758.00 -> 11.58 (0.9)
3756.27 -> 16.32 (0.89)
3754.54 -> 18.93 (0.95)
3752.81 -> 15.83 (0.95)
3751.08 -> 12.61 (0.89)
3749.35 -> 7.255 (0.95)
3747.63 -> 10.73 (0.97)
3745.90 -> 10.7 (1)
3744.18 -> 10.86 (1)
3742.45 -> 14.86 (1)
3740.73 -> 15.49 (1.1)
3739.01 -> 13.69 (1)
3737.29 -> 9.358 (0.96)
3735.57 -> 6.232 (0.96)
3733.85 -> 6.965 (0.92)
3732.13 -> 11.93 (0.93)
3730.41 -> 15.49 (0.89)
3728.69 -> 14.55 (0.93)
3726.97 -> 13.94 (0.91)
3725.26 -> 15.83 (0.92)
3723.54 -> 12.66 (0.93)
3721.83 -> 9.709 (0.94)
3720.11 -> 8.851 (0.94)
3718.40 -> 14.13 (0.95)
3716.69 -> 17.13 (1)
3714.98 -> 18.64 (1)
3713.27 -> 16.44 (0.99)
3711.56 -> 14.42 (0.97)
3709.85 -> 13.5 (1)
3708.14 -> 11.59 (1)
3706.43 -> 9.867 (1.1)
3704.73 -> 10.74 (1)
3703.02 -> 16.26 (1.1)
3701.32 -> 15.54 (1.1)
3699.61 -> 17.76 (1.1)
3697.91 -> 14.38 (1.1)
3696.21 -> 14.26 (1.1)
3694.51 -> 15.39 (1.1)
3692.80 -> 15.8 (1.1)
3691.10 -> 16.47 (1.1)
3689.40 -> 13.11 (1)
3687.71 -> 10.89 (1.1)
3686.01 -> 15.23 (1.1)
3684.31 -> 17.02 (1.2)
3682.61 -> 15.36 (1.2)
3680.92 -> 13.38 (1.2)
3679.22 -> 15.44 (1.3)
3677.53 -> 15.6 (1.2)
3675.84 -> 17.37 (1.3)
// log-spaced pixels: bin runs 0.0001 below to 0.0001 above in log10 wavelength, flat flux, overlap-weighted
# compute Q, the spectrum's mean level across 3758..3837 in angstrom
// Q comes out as 14.1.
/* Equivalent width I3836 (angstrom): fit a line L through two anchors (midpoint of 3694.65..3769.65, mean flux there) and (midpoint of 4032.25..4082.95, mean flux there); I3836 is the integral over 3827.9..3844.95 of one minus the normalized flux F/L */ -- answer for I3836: 5.0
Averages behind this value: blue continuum 13.3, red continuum 19.1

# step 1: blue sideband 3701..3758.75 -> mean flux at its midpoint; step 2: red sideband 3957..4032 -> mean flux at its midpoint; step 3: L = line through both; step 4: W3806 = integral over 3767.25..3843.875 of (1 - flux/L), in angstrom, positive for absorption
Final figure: 0.91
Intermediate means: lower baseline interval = 13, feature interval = 13.9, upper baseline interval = 16.9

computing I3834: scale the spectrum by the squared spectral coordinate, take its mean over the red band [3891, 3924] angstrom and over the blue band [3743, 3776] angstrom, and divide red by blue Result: 1.21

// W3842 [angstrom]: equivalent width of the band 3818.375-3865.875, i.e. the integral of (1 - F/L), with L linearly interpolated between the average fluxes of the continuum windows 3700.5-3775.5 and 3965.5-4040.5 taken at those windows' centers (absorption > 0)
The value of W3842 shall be 8.8 angstrom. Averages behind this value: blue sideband 13.3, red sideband 17.7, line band 12.2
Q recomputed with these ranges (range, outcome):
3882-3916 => 14.6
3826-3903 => 13.1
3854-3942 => 12.8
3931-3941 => 6.23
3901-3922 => 15.2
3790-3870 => 13.2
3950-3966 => 13.7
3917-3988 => 12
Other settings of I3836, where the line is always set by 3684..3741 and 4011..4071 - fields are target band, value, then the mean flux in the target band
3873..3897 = 4.3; 13.7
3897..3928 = 4.4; 14.7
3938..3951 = 3.5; 12.9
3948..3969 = 6.3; 12.6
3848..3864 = 2.8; 13.3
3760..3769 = 0.7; 13.4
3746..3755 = 1.0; 12.6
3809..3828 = 2.8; 13.2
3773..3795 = -2.4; 16.5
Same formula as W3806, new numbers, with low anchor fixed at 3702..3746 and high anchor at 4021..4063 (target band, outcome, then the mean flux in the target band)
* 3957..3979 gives 8.9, 10.7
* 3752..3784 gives -4.1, 15.6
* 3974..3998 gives 0.8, 17.8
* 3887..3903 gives 2.1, 14.4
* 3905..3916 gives 0.7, 15.8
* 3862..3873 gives 1.8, 13.3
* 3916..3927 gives 2.2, 13.6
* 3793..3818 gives -0.3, 14.8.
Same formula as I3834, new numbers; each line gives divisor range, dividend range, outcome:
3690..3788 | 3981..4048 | 1.59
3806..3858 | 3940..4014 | 1.29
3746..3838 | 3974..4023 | 1.51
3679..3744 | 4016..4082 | 1.68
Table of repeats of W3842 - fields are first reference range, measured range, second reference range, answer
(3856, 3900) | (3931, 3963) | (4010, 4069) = 8.8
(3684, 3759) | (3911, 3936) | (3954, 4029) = 7.1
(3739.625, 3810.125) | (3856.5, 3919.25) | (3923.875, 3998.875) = -2.3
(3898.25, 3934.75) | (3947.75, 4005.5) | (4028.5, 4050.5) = 3.3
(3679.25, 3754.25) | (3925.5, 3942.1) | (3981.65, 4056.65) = 9.6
